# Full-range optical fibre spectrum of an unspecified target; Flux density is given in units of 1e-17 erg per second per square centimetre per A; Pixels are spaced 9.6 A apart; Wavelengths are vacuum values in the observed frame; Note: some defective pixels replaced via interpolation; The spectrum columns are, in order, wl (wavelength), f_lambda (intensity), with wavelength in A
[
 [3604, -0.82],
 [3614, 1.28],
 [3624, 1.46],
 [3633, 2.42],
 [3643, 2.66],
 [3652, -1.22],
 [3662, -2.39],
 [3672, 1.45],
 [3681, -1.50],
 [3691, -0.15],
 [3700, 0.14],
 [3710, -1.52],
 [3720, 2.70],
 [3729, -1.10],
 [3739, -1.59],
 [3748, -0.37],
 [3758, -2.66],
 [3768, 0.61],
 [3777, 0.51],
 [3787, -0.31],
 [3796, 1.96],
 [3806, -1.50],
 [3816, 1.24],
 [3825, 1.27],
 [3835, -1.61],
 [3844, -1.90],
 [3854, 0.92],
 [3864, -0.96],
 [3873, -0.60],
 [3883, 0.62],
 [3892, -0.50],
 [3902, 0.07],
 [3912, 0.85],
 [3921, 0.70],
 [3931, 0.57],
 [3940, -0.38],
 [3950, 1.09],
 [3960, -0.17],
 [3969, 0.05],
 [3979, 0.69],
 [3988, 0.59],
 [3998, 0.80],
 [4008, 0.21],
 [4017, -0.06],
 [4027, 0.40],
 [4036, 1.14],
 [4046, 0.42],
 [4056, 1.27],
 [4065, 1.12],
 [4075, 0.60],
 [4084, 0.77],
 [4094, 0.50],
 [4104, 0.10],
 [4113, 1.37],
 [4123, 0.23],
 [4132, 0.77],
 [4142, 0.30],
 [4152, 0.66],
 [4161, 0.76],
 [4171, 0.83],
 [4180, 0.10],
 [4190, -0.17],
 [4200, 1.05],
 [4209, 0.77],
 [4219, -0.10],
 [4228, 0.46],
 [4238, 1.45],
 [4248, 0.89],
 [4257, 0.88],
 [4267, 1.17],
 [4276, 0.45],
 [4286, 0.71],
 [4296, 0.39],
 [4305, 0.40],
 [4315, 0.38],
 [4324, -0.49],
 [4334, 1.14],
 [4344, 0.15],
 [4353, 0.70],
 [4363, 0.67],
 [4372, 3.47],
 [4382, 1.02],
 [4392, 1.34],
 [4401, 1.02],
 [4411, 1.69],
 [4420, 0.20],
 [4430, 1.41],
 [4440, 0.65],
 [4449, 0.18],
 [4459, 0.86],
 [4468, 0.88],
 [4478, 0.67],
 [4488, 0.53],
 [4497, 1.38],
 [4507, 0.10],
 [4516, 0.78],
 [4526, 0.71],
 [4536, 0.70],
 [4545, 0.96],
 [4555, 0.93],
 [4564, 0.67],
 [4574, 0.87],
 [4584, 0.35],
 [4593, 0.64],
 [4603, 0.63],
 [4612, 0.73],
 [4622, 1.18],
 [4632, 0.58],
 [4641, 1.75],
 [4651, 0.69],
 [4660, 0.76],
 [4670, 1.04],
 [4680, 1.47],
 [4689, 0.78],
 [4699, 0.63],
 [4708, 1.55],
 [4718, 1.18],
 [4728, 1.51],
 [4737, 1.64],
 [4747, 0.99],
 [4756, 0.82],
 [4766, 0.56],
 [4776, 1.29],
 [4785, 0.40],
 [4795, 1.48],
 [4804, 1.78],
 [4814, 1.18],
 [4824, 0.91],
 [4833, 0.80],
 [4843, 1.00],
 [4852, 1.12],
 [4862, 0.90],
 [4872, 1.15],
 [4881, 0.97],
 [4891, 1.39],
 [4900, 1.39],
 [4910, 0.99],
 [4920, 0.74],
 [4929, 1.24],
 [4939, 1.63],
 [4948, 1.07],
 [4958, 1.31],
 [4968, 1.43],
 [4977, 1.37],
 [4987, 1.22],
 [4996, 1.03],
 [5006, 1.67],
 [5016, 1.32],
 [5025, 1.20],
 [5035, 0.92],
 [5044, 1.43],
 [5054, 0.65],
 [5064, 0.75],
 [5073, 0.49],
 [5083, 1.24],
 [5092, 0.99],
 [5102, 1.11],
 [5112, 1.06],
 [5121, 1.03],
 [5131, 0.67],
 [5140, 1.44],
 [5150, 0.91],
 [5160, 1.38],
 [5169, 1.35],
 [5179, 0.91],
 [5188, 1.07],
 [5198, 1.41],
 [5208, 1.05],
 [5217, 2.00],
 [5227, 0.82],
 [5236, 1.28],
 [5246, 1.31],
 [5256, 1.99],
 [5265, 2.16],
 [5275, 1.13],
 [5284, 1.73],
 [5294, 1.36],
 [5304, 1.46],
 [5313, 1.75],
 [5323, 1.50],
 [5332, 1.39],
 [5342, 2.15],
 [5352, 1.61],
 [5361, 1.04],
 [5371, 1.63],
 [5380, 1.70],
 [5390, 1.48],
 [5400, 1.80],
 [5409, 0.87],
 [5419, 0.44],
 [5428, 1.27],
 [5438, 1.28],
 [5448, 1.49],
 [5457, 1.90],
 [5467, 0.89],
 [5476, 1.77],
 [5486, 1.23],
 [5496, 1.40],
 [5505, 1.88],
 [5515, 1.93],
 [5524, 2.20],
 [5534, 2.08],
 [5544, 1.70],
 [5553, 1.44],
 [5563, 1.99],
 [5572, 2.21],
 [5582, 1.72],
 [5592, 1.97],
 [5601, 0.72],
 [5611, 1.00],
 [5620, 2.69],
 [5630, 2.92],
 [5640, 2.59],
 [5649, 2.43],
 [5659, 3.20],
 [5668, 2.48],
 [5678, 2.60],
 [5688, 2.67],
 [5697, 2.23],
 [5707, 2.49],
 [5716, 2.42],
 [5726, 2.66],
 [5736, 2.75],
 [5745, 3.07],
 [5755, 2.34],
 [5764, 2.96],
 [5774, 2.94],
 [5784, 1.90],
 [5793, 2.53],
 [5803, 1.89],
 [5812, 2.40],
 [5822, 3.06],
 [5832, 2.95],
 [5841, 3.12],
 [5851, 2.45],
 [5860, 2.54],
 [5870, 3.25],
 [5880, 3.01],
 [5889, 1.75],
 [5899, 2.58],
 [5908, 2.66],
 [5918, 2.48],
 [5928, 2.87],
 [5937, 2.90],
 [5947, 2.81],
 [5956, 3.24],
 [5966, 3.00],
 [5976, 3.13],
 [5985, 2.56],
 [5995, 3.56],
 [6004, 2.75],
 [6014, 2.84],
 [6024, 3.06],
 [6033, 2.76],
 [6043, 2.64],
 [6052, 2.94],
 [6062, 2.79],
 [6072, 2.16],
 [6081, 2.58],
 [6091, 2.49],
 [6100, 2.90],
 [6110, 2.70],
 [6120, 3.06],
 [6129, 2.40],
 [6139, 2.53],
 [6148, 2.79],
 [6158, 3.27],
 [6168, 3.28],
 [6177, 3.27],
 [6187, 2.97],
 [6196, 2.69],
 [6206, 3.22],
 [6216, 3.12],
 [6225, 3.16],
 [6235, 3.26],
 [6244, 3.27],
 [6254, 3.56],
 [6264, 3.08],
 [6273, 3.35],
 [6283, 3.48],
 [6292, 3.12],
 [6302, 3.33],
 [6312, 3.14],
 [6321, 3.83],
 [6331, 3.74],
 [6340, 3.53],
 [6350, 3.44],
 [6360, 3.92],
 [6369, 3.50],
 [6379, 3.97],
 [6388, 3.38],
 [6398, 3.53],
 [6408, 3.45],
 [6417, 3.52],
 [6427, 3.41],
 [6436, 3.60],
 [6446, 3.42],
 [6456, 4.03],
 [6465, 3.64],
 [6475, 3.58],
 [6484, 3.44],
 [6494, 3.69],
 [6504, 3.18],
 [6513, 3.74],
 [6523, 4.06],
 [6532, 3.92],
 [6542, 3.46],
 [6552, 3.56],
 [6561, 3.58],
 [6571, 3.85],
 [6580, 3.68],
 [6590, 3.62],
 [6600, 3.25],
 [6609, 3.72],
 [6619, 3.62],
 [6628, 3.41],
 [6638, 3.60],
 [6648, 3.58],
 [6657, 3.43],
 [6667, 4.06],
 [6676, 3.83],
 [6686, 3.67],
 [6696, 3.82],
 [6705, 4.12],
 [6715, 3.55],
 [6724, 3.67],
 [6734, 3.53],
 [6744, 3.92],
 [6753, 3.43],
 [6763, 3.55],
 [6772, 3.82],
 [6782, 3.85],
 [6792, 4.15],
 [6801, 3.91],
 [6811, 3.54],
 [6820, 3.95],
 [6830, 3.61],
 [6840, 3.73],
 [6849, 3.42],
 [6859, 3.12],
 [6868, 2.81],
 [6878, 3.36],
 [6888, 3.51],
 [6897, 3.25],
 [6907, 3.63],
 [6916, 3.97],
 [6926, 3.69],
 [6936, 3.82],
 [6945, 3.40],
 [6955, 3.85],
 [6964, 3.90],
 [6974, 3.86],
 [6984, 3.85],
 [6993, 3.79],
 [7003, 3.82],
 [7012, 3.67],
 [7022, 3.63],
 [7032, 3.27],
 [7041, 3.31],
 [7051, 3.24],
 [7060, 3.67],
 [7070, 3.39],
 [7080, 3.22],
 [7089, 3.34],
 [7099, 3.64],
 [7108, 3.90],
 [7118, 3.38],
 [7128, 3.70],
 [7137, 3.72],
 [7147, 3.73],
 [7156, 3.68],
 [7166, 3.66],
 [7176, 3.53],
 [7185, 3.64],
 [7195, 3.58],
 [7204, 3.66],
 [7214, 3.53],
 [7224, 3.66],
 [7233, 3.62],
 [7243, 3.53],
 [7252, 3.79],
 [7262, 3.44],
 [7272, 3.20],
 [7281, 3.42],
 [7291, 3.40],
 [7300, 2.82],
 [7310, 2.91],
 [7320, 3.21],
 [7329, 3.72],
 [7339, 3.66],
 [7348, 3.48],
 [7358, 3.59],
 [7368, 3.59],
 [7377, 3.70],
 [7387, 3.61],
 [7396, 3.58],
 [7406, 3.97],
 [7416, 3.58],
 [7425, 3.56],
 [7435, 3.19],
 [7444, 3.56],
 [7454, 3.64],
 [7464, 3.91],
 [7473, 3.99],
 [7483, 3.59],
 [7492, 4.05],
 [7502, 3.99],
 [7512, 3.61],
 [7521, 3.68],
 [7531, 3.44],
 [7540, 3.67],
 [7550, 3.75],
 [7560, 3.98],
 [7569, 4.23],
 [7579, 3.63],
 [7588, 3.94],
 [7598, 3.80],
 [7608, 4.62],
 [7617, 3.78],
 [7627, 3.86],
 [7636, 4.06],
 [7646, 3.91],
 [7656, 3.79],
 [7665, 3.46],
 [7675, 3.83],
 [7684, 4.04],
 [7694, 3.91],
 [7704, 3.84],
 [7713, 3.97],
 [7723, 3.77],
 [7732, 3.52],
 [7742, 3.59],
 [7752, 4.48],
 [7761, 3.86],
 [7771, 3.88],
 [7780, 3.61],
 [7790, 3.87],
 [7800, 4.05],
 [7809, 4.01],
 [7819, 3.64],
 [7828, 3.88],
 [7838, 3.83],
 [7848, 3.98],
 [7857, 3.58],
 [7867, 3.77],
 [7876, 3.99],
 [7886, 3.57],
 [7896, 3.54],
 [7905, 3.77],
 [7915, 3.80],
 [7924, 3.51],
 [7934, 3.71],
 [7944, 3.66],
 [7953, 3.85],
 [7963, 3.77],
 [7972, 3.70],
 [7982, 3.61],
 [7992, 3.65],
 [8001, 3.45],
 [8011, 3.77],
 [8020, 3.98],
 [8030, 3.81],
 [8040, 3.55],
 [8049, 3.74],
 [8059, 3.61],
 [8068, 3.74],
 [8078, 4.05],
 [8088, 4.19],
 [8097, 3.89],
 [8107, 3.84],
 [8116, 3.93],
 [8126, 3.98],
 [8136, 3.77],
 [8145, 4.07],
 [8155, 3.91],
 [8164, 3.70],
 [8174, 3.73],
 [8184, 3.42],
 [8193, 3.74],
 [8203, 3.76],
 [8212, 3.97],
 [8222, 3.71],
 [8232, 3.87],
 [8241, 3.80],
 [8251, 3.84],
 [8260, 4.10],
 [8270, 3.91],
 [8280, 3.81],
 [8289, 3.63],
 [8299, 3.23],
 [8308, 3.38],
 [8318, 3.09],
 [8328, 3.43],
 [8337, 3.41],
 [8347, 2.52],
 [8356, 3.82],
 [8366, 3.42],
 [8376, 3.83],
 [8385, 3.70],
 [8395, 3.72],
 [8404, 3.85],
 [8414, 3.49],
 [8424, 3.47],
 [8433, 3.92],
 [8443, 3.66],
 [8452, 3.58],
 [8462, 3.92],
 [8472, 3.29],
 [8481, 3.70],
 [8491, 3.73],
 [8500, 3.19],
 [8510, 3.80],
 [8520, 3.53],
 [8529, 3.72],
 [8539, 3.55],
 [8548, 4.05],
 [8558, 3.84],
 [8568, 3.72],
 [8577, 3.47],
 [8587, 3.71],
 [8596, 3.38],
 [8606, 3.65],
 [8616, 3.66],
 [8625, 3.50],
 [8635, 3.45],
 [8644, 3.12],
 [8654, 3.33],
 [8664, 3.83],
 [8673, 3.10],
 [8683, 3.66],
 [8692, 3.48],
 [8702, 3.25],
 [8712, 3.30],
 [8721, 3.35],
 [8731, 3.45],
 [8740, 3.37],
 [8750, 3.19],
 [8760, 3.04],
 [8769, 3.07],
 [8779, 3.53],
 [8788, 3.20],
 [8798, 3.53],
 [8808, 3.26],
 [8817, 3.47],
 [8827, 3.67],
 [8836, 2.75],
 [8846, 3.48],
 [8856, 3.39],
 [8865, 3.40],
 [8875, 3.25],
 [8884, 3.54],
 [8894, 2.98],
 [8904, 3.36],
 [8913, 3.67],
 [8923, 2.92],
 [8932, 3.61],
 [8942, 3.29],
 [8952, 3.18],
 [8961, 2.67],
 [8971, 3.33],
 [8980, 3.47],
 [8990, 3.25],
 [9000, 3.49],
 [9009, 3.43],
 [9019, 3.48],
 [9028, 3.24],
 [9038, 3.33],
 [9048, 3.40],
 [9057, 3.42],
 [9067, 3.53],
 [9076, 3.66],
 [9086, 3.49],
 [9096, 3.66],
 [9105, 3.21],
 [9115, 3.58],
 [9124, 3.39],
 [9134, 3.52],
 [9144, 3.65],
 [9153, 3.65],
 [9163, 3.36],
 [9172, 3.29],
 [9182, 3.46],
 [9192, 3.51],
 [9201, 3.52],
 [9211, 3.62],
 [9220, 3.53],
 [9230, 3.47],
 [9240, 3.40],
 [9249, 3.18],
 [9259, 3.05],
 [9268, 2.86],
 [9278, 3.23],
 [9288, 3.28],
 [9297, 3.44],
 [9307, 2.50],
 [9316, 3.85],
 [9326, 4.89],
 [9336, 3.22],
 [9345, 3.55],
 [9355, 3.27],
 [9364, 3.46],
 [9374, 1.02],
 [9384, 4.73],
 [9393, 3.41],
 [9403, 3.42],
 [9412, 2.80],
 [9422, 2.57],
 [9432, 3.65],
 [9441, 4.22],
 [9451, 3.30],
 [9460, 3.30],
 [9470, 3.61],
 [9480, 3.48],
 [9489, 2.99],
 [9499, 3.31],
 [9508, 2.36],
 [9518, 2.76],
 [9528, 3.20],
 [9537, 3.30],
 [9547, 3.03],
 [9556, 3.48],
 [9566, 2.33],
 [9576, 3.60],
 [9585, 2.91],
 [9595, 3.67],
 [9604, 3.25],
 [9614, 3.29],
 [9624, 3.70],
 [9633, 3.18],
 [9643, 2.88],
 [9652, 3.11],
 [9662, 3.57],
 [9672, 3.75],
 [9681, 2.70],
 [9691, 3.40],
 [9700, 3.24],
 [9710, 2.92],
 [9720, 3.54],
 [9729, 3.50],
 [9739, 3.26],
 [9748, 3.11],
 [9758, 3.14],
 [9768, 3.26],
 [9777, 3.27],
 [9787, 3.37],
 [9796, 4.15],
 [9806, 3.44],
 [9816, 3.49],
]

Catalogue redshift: 0.41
